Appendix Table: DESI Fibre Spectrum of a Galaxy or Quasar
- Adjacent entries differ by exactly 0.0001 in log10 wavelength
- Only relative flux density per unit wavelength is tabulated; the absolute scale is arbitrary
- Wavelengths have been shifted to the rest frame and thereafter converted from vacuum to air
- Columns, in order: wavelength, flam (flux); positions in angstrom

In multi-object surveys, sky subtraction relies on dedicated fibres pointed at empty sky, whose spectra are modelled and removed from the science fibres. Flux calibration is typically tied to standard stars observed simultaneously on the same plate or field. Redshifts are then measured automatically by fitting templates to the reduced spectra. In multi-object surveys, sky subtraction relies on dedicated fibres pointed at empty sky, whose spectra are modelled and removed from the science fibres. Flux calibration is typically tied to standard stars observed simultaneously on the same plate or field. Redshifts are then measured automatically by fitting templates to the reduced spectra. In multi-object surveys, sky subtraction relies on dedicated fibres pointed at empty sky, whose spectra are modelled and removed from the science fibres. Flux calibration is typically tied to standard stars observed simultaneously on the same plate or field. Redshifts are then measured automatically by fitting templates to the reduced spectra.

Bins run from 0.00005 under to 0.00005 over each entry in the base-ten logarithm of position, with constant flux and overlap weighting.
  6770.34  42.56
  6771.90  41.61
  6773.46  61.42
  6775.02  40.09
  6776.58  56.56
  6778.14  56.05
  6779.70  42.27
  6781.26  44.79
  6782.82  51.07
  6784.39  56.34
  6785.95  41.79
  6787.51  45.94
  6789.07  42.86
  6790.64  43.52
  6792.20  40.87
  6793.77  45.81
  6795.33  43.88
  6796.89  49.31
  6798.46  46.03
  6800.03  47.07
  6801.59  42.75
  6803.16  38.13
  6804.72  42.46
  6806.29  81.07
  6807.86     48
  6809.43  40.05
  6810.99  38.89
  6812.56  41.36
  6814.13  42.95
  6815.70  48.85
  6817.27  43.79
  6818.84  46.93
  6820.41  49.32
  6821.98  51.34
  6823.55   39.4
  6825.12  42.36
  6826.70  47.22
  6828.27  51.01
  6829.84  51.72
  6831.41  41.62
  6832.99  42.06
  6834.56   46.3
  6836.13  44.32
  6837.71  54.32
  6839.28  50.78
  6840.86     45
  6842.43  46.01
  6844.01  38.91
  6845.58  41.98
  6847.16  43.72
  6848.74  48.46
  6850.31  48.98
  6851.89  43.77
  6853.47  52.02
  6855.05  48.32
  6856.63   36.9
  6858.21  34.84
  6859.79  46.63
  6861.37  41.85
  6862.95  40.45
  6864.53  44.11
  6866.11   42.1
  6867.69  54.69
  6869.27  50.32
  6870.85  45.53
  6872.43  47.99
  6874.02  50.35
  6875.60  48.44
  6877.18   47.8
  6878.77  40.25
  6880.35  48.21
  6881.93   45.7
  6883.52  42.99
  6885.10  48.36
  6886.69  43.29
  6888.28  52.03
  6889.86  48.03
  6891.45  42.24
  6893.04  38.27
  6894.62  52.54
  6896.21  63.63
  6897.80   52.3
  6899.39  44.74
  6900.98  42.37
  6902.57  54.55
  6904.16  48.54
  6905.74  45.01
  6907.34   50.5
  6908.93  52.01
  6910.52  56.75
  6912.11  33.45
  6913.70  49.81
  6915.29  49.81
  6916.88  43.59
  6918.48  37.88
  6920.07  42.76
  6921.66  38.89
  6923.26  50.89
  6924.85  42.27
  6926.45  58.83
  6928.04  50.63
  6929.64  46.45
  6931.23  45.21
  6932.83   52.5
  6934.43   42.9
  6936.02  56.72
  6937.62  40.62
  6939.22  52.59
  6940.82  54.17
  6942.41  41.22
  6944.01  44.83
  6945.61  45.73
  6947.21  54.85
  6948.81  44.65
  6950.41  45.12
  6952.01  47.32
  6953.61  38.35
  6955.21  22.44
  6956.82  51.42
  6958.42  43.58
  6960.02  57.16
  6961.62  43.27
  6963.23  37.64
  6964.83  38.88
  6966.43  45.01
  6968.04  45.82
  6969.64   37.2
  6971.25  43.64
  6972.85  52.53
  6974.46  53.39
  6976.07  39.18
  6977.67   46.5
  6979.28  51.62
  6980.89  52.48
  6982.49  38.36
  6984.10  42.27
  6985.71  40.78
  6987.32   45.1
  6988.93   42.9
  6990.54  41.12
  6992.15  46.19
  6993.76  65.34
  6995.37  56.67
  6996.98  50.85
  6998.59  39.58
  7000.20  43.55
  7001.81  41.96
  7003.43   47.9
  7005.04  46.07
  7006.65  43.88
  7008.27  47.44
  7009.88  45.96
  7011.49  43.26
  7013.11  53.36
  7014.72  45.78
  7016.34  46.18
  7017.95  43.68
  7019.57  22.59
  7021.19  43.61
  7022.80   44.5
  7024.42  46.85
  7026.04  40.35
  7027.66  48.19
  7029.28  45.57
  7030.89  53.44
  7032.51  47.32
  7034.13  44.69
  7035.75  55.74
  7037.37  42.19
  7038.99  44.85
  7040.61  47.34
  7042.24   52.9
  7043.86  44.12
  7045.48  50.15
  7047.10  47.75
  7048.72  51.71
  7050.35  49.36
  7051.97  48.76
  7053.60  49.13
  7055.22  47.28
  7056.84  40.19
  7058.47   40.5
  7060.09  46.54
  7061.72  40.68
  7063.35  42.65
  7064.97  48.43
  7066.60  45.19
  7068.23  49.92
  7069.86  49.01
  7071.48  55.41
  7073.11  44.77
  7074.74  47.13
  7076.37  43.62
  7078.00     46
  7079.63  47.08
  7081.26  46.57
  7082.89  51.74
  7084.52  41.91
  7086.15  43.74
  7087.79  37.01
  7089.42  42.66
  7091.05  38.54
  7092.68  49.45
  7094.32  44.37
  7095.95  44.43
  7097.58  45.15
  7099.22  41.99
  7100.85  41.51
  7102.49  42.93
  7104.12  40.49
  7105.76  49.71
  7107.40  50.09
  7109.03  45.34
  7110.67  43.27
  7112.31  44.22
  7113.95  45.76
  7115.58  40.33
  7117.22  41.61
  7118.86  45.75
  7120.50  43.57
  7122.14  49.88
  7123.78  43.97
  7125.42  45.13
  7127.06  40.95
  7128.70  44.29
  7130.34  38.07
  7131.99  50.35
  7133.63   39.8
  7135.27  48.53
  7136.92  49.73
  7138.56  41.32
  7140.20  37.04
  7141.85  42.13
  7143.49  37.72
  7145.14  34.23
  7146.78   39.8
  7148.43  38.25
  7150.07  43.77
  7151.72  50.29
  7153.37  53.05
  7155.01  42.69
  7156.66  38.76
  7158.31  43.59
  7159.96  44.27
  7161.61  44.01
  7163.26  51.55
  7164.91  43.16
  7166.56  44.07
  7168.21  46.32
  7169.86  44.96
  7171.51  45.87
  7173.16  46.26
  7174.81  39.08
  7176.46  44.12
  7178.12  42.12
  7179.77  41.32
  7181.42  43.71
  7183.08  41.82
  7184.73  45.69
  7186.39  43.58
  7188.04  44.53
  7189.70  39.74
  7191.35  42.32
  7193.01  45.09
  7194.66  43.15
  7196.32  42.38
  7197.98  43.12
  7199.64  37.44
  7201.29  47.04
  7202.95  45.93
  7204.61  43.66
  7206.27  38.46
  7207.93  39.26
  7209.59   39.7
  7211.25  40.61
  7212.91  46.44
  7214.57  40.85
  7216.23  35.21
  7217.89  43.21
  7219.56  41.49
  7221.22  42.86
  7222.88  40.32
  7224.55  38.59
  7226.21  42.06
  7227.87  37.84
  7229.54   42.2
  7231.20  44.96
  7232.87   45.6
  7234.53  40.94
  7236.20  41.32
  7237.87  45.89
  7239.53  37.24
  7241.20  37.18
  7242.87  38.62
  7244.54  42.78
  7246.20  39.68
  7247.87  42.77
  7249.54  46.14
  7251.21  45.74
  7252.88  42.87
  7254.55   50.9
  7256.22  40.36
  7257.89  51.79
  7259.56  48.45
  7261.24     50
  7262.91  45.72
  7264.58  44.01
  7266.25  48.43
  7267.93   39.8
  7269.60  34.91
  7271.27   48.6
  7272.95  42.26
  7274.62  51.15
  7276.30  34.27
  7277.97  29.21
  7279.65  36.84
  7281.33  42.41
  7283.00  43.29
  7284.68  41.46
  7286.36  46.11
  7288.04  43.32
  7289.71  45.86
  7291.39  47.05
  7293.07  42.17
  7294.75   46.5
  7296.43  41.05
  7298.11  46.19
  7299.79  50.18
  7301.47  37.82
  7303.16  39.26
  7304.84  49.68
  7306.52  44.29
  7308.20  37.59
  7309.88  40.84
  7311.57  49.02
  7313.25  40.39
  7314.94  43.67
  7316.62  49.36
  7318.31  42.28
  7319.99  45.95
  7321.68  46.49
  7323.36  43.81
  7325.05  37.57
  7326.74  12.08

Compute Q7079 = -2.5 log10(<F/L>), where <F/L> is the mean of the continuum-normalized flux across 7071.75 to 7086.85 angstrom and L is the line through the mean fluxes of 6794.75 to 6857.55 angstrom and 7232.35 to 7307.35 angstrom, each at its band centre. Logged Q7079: -0.04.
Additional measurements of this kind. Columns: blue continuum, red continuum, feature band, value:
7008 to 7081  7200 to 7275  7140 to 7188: 0.02 mag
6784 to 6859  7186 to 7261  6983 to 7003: -0.05 mag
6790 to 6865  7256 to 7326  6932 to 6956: -0.01 mag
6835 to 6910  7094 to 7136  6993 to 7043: -0.03 mag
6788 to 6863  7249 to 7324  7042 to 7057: -0.08 mag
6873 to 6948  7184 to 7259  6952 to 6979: 0.07 mag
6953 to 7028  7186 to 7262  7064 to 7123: -0.03 mag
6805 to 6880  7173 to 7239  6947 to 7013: -0.02 mag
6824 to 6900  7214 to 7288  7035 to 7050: -0.09 mag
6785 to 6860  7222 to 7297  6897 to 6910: -0.09 mag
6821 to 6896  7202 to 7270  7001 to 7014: -0.04 mag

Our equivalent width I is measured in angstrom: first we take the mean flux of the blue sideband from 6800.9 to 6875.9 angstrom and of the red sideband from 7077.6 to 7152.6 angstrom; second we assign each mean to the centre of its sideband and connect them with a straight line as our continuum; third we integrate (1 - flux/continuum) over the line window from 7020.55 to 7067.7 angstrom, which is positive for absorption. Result -2.44 angstrom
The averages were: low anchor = 46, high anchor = 43.7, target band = 46.6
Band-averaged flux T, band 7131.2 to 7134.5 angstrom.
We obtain 45.1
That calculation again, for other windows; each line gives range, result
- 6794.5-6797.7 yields 46.6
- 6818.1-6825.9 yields 45.9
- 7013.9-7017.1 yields 46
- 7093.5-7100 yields 44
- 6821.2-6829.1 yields 46.3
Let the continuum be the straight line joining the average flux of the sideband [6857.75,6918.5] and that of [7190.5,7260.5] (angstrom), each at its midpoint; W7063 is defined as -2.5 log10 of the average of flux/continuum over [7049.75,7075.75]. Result -0.05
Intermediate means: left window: 46.9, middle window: 46.5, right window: 42.5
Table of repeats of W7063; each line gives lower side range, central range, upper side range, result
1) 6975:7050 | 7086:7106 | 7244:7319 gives 0.06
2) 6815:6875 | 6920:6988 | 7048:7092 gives 0.00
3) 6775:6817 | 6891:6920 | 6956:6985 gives -0.04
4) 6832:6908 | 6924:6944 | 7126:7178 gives -0.06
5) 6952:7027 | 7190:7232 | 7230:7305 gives 0.05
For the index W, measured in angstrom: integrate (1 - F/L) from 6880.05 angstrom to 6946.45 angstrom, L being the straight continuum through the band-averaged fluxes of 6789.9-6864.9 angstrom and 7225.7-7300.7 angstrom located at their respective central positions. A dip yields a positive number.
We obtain -3.5 angstrom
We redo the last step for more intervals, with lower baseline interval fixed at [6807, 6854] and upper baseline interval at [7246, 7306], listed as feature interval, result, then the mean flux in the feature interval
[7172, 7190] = 0.5 angstrom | 43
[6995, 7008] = -0.3 angstrom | 46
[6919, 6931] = -0.4 angstrom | 47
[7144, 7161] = 0.6 angstrom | 42.8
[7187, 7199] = 0.4 angstrom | 42.8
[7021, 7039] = -0.7 angstrom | 46.6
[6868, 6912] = -2.5 angstrom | 48.1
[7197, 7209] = 0.6 angstrom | 42.1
